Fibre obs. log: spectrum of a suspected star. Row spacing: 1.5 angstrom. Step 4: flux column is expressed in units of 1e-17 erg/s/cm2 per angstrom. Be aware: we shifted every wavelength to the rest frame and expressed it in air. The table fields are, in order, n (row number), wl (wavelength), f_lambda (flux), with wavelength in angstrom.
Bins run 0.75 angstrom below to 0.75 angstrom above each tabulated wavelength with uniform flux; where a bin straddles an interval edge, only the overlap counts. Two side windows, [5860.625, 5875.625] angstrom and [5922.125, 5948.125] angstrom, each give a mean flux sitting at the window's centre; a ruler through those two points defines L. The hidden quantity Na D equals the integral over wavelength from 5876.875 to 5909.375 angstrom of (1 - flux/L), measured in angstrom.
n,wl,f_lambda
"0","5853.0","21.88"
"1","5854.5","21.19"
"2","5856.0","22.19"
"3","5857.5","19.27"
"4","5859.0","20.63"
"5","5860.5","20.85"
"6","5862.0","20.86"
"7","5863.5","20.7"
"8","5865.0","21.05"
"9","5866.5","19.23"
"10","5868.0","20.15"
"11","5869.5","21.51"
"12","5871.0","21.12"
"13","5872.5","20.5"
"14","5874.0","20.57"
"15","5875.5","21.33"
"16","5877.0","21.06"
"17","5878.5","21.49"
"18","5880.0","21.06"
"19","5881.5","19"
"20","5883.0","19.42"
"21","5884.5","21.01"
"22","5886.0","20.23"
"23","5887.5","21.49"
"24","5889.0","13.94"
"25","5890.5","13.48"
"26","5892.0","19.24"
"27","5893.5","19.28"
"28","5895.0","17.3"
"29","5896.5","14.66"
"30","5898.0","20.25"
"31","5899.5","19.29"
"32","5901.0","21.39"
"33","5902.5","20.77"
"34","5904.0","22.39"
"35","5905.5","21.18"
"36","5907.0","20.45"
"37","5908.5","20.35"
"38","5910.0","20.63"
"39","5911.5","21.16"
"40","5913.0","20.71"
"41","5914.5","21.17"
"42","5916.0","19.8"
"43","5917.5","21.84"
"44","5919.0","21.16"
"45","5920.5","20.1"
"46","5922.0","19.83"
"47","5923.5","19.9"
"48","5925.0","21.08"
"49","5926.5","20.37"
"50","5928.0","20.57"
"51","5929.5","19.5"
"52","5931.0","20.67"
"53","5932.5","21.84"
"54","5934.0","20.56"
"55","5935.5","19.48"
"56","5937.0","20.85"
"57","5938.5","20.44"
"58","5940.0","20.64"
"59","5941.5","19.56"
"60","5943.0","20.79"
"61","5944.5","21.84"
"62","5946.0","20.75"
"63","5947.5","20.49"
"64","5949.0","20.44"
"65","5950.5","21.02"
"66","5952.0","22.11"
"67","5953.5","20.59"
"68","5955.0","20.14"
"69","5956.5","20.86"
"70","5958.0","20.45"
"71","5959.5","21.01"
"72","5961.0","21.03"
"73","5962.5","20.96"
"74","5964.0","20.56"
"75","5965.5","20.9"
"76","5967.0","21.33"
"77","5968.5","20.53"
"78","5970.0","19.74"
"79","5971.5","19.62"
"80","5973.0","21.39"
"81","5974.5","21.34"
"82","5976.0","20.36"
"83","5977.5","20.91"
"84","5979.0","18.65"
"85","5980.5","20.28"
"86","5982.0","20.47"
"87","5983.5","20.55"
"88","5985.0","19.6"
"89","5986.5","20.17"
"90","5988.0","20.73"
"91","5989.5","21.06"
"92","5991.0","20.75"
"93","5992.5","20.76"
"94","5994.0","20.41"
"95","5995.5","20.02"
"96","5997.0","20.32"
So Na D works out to 1.8 angstrom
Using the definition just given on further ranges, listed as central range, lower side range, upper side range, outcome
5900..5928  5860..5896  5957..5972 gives -0.9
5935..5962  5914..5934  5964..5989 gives -0.3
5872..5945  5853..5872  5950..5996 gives 2.1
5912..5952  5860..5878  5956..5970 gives 0.3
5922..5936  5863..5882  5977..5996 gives 0.1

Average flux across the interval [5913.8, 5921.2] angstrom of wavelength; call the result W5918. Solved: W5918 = 20.8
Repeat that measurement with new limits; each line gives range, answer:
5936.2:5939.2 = 20.6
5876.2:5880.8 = 21.2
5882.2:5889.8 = 19.2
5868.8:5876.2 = 21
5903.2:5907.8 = 21.3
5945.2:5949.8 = 20.6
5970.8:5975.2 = 20.8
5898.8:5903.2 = 20.5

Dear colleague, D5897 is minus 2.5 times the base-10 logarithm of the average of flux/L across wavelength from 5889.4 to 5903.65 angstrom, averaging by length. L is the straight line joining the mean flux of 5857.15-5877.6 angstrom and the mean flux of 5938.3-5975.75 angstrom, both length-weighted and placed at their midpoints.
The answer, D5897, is 0.13 mag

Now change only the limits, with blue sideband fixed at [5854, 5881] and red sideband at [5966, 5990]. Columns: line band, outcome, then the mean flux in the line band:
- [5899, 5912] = -0.01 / 20.9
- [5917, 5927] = 0.00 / 20.6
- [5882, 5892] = 0.13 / 18.4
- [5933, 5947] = 0.00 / 20.6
